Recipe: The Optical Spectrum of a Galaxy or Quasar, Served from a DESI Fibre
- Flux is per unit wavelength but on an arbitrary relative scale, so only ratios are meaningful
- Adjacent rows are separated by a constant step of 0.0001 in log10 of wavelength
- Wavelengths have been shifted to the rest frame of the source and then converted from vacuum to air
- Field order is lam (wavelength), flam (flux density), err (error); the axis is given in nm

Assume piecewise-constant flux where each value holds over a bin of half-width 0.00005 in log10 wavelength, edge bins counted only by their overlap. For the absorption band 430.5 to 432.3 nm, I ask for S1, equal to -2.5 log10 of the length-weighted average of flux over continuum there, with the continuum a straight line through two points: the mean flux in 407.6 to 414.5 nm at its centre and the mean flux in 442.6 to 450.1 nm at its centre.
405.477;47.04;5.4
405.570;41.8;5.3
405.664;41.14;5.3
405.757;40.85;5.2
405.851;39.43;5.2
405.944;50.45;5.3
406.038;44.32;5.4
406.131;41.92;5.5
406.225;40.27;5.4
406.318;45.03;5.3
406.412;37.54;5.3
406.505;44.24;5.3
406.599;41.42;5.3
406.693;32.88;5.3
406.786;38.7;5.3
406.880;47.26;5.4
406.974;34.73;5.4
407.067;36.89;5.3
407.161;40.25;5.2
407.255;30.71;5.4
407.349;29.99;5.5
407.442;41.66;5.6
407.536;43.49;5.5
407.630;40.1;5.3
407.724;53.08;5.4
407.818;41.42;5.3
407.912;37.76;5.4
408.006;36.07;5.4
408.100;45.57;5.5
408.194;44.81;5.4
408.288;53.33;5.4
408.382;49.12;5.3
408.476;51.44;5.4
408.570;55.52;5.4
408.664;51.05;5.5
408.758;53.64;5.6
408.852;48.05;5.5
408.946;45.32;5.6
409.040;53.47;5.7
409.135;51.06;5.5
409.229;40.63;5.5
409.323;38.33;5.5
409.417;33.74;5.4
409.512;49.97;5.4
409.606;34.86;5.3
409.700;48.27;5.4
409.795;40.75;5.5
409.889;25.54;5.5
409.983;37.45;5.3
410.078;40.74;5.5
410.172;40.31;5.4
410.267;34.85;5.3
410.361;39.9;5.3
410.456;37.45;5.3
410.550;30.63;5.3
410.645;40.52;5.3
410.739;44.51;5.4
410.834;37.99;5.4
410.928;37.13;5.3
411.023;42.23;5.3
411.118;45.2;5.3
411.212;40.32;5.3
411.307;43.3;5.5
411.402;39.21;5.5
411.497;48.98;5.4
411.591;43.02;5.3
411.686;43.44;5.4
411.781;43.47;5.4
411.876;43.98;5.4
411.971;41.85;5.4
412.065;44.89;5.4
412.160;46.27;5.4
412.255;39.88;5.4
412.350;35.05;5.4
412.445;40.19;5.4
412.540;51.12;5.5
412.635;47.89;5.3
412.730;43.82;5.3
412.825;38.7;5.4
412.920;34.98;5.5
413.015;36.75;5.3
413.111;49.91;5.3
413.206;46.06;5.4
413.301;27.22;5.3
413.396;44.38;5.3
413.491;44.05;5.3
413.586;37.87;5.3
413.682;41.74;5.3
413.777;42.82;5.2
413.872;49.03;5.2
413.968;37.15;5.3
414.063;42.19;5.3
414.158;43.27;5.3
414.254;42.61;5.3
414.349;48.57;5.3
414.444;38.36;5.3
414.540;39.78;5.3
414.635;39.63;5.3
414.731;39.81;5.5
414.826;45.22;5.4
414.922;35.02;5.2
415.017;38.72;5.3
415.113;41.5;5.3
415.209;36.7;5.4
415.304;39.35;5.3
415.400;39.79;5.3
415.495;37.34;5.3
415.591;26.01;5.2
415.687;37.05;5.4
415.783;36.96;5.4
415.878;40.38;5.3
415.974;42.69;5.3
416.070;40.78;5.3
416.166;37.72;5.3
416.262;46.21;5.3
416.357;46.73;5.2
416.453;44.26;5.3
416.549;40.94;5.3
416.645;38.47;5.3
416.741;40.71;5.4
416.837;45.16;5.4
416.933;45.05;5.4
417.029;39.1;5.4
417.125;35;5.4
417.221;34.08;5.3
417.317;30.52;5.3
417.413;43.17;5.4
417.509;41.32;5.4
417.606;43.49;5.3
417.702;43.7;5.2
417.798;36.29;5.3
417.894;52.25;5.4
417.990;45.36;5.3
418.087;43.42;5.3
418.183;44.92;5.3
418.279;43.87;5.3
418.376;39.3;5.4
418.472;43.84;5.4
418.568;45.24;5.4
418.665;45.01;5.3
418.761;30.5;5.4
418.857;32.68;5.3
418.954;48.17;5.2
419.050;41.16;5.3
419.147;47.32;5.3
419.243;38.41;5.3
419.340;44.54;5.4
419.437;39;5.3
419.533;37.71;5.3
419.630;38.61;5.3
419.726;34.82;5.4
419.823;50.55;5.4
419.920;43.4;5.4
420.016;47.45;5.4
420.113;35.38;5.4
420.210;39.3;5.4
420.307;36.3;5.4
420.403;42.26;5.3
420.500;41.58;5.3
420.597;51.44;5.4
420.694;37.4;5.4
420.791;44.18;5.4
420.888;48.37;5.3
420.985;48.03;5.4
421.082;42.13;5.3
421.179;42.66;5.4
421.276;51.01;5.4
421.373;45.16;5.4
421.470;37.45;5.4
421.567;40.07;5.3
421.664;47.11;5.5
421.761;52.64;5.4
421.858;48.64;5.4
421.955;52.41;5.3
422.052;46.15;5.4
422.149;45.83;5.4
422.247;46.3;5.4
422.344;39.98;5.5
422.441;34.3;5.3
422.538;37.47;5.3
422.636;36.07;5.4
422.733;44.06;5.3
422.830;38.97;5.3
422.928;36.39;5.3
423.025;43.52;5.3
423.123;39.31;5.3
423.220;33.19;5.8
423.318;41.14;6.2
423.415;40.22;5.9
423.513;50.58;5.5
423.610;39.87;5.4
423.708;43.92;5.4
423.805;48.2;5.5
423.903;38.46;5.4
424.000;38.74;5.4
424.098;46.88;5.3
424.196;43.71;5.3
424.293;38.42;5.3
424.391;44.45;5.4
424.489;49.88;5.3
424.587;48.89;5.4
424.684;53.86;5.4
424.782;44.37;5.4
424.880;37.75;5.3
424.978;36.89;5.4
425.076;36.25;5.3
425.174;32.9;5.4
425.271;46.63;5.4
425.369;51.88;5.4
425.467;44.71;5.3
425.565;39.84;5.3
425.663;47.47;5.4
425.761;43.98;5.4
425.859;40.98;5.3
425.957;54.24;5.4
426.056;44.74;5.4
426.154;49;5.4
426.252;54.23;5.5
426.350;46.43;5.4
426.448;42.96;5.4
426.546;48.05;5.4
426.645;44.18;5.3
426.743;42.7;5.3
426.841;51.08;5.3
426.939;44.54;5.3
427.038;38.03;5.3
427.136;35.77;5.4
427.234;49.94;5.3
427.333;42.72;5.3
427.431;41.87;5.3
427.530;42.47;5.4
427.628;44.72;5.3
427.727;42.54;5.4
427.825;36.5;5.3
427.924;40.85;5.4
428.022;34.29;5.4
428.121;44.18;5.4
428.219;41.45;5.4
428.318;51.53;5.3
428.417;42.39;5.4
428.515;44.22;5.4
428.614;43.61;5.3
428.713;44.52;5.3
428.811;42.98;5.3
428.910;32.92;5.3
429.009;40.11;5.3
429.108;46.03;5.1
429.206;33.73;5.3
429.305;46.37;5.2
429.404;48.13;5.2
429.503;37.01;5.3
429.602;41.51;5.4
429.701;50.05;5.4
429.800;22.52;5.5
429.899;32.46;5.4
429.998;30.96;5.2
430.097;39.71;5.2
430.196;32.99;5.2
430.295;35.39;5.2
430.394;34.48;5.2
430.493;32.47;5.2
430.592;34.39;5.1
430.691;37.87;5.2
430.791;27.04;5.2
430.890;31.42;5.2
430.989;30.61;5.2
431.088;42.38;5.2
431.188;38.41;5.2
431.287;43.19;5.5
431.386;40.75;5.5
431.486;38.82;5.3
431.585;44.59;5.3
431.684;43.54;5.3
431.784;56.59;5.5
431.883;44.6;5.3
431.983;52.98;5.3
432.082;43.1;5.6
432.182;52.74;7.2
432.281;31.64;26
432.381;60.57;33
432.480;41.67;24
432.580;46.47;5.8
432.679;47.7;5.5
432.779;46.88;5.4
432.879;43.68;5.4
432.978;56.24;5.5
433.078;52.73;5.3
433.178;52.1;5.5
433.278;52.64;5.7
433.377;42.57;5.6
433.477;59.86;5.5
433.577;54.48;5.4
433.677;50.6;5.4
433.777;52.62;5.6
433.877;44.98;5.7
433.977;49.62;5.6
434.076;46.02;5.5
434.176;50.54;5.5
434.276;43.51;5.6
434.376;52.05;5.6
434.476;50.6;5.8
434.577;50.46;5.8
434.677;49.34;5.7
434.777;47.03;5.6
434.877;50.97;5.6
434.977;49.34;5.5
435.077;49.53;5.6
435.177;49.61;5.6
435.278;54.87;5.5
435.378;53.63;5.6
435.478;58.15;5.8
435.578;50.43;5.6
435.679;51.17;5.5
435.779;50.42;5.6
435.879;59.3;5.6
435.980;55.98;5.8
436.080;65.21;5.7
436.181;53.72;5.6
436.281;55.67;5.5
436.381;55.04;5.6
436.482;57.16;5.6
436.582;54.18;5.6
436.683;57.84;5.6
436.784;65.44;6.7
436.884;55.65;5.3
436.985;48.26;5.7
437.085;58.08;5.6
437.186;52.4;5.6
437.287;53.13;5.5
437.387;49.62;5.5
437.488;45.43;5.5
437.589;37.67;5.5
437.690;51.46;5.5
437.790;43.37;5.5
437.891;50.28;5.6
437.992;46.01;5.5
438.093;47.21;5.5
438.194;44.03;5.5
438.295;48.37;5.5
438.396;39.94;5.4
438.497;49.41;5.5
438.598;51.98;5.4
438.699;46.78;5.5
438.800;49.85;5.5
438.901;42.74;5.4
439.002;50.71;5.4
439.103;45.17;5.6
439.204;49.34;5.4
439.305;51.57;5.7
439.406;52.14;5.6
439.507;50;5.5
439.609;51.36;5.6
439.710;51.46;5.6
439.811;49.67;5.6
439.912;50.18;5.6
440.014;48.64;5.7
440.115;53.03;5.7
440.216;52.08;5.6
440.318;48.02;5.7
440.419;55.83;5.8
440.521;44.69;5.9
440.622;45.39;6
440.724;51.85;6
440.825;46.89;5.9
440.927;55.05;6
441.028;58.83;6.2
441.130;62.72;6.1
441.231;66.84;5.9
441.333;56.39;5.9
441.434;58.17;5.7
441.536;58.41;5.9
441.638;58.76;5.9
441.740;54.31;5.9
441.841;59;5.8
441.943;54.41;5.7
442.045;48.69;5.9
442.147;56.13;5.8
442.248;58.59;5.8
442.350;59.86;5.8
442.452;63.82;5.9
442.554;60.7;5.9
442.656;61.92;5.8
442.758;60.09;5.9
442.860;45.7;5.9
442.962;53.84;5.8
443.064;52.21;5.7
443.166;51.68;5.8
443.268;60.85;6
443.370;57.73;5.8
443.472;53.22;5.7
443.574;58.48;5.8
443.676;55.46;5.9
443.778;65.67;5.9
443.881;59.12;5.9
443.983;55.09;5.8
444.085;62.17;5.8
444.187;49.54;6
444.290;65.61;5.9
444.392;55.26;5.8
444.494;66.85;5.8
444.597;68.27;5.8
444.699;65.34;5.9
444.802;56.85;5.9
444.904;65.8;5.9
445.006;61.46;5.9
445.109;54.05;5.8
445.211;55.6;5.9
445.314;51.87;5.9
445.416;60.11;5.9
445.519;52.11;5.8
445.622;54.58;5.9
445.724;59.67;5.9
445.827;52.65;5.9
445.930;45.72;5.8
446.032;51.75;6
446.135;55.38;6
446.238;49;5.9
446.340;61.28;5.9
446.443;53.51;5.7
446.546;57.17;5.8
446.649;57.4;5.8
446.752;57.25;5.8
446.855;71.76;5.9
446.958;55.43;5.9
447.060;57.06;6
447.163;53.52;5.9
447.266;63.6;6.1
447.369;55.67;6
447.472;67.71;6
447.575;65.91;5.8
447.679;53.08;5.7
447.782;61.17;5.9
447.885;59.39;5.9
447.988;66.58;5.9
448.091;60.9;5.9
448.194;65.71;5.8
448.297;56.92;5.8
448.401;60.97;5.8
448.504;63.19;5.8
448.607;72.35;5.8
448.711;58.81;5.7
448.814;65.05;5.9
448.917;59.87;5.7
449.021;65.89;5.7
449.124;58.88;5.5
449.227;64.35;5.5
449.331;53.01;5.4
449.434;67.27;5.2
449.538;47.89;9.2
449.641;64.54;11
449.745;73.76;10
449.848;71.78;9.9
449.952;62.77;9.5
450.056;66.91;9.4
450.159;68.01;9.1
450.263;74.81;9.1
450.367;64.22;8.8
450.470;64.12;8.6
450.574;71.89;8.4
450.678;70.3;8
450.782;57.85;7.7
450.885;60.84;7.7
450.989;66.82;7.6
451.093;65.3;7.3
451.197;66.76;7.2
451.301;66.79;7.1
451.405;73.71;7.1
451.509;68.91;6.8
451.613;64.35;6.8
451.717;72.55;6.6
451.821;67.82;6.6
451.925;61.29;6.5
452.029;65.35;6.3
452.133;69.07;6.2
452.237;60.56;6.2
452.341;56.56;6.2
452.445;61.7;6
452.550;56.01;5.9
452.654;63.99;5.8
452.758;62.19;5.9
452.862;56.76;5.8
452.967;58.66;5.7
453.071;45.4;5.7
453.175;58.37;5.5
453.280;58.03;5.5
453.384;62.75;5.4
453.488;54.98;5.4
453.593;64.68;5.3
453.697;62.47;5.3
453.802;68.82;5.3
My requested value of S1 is 0.270 mag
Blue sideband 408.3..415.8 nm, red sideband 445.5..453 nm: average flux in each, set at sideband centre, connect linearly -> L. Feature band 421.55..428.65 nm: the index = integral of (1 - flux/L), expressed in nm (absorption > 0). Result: 0.777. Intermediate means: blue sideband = 41.8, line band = 43.5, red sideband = 61.9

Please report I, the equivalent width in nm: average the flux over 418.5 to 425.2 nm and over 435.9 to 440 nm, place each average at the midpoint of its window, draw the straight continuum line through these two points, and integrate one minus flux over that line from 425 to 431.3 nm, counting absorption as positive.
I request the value 0.625 nm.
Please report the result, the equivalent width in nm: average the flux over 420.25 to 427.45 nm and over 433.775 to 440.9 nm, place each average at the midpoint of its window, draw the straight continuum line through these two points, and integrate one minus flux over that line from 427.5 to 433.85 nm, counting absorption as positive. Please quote 0.62 nm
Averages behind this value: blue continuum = 43.7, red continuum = 50.6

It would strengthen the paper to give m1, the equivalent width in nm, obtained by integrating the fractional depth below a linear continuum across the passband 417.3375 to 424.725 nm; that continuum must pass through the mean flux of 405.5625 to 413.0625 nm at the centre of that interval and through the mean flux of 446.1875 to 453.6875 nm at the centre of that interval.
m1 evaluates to 0.78 nm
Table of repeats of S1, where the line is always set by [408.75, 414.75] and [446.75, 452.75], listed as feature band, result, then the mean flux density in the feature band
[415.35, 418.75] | 0.10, 40.9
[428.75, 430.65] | 0.35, 37.6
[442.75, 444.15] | 0.07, 56.4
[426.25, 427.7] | 0.14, 44.3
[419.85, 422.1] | 0.06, 44.4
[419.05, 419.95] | 0.12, 41.5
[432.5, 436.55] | 0.07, 51.5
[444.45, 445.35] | 0.00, 60.7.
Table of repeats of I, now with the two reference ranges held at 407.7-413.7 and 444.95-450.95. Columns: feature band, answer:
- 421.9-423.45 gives 0.24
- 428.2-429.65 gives 0.25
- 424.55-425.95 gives 0.17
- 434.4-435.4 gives 0.07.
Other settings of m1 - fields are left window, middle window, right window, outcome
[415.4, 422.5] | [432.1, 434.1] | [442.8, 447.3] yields 0.04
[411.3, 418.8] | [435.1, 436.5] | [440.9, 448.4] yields -0.05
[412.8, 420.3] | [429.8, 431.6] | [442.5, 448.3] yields 0.51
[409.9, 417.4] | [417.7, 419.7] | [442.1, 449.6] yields 0.07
